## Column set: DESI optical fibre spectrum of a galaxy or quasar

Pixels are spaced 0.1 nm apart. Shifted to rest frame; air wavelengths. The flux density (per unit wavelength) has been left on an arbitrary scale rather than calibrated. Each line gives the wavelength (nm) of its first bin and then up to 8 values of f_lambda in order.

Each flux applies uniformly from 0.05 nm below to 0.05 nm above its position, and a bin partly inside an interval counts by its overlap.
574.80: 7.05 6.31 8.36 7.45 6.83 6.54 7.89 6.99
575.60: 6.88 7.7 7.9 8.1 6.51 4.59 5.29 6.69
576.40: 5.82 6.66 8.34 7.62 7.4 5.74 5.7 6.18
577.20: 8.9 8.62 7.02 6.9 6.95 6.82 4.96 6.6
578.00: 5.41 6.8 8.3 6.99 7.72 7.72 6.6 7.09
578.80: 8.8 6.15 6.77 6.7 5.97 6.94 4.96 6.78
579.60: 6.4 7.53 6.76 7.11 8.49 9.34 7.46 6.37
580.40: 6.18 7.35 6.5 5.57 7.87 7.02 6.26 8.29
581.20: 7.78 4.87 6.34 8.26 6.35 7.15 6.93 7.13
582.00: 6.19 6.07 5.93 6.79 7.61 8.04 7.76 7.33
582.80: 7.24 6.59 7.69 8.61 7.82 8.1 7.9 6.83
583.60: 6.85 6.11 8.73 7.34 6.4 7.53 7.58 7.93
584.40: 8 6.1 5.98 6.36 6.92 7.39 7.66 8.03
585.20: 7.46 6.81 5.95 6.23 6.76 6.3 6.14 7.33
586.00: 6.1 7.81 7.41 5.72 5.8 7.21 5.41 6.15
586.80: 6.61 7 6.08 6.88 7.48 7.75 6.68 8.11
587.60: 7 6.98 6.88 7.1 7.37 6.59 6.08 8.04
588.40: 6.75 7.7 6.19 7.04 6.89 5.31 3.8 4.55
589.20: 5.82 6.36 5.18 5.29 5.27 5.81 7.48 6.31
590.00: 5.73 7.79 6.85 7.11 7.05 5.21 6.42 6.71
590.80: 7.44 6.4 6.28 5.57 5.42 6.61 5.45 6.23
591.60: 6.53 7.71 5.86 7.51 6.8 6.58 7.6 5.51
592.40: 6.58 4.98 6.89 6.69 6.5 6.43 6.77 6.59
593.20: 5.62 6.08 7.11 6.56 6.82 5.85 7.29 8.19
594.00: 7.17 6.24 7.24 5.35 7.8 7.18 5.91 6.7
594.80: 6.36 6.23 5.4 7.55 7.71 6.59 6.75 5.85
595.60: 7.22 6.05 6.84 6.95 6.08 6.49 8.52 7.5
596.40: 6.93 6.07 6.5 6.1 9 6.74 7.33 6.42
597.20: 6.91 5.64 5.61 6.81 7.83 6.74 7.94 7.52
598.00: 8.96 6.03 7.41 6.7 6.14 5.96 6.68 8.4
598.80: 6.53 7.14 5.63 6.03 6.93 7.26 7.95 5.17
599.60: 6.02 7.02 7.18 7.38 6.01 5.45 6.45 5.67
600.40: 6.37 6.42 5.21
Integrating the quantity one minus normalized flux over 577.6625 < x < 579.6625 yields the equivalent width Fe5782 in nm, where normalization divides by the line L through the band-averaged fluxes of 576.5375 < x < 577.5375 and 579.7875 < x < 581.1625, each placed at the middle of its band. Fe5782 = 0.14 nm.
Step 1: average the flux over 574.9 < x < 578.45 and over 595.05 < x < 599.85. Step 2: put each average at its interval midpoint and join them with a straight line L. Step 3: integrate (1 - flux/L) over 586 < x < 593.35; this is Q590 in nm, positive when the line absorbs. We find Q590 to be 0.44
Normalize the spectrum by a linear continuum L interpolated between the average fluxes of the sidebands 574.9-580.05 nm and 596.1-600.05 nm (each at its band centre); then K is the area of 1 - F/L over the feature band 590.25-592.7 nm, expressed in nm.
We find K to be 0.16 nm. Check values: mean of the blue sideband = 6.93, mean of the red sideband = 6.88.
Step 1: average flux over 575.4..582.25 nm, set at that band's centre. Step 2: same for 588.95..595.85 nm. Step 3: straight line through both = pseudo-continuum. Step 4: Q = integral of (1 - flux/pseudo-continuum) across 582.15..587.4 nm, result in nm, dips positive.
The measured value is -0.27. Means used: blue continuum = 6.89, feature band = 7.03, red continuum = 6.43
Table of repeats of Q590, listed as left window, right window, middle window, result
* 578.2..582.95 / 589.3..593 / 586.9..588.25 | -0.08 nm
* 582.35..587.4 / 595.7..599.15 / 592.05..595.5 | 0.16 nm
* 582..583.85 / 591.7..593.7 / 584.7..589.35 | 0.19 nm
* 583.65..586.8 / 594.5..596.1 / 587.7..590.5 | 0.15 nm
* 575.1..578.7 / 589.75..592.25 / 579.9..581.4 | -0.05 nm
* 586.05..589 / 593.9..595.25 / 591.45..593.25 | 0.06 nm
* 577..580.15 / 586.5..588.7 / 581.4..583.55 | -0.08 nm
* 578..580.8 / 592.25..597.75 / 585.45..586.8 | 0.07 nm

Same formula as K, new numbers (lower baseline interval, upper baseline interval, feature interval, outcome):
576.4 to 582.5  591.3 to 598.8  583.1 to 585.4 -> -0.131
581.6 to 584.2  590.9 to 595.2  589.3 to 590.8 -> 0.087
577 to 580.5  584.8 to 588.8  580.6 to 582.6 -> 0.021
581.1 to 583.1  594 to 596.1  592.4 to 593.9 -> 0.038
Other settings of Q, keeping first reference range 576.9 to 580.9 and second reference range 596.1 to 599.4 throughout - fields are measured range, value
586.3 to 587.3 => 0.06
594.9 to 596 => 0.05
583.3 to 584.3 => -0.06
